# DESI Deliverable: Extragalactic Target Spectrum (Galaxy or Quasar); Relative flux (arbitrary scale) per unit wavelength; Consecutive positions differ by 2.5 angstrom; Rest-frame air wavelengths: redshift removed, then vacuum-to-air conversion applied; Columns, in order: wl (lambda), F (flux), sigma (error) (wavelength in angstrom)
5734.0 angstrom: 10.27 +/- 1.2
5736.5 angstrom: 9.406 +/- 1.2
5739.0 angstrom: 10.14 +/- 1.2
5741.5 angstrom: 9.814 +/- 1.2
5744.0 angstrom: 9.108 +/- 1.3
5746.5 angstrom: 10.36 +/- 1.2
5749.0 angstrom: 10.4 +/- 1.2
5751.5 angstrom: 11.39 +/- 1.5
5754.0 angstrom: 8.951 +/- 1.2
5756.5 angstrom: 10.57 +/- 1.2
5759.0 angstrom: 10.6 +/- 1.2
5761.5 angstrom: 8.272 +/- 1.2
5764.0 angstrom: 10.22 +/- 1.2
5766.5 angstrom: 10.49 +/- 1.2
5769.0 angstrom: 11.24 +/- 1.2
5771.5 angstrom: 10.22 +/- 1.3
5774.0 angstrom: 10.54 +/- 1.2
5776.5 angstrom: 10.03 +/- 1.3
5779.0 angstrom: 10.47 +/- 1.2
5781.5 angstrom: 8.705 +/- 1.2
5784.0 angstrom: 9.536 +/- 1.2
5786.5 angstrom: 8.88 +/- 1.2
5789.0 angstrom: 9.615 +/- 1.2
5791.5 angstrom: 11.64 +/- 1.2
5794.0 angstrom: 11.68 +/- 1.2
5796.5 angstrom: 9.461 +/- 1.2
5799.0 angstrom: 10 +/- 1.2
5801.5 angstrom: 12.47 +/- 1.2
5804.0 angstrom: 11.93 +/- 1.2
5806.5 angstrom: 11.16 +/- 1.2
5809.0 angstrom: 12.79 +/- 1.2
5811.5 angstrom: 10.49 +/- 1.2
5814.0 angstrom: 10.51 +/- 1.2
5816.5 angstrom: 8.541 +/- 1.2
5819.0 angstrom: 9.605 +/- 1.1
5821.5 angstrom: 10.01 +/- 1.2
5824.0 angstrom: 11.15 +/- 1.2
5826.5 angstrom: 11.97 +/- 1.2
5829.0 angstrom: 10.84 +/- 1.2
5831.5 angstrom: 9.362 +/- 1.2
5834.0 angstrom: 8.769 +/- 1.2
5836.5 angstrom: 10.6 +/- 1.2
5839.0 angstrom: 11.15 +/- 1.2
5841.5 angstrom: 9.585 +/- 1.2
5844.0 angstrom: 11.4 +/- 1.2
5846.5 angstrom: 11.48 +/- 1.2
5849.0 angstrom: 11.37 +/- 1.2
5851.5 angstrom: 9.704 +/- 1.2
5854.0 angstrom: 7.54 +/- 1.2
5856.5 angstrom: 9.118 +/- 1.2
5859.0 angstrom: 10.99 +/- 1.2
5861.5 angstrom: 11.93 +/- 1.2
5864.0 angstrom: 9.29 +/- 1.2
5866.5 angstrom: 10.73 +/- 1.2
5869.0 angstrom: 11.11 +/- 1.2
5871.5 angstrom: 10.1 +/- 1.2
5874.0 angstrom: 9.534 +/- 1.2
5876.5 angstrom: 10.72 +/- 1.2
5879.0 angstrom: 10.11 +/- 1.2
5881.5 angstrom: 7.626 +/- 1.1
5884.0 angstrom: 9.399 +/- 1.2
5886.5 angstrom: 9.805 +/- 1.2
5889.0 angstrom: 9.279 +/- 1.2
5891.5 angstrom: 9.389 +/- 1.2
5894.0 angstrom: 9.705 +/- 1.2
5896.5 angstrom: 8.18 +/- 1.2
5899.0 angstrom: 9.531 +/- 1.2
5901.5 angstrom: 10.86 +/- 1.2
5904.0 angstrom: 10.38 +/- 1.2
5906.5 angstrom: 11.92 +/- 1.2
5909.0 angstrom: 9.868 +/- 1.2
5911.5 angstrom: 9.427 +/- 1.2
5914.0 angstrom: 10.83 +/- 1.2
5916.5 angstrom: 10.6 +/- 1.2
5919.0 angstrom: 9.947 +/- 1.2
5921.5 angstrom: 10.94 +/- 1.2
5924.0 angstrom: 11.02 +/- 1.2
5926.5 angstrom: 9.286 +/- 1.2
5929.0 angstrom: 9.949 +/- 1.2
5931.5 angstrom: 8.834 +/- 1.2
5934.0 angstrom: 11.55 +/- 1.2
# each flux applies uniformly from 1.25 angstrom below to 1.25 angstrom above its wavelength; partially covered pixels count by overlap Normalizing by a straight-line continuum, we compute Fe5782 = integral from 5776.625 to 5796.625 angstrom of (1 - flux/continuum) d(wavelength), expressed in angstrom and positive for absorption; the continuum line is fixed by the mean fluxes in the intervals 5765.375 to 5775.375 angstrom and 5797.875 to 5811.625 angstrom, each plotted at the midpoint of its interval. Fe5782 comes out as 1.9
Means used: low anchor 10.6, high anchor 11.6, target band 10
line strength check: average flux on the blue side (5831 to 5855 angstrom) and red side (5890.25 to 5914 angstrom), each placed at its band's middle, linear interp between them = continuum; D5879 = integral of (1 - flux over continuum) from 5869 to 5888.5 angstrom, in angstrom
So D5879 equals 0.66 angstrom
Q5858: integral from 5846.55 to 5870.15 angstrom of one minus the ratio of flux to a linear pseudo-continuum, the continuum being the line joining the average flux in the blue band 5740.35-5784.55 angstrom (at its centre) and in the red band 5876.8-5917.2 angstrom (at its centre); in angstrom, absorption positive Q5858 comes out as -0.9 angstrom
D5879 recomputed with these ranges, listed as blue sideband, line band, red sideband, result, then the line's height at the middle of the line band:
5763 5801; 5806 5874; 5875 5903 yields -3.8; 9.84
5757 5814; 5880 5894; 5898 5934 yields 1.6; 10.3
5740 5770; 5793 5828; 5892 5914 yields -2.6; 10.1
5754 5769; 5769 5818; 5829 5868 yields -1.8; 10.1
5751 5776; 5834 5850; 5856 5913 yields -1.1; 10.1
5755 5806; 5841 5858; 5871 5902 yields -0.5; 9.8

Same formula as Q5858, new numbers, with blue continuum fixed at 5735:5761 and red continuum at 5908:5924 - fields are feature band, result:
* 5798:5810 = -1.8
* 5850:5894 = 2.0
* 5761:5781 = -0.3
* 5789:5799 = -0.5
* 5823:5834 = -0.5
